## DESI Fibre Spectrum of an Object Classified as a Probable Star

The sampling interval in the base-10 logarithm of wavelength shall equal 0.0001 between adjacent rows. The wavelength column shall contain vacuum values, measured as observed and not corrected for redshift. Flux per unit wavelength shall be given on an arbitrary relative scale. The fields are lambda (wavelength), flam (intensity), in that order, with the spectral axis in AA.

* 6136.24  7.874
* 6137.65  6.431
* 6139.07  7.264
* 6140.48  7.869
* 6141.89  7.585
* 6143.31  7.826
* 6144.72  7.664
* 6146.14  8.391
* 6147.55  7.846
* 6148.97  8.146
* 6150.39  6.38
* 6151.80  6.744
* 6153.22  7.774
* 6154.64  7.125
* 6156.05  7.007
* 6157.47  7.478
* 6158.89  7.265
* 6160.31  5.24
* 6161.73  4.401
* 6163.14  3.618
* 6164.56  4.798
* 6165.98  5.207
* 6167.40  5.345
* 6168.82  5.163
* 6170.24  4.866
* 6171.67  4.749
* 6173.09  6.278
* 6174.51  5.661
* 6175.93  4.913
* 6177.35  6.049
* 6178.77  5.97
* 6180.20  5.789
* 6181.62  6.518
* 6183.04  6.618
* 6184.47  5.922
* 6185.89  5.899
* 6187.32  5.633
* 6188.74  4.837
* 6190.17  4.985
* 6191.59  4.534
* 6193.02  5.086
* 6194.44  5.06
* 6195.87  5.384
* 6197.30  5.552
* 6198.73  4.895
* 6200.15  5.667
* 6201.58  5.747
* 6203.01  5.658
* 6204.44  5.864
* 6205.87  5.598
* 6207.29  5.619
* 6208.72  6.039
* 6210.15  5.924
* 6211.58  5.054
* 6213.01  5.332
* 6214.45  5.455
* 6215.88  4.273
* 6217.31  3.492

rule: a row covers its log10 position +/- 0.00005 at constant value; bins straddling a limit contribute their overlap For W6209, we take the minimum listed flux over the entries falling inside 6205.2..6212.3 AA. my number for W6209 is 5.054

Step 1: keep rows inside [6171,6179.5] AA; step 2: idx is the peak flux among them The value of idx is 6.278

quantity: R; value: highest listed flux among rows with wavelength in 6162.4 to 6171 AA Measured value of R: 5.345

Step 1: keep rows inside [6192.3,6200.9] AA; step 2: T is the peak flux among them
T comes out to 5.667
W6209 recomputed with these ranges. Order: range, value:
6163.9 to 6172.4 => 4.749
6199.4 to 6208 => 5.598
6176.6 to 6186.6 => 5.789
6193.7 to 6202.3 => 4.895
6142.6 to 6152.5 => 6.38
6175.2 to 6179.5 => 4.913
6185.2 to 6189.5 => 4.837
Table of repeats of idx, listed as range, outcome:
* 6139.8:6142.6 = 7.869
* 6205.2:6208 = 5.619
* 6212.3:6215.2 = 5.455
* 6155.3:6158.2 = 7.478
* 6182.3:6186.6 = 6.618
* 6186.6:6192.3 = 5.633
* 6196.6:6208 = 5.864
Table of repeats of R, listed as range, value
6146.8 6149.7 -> 8.146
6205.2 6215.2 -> 6.039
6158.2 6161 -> 7.265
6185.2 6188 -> 5.899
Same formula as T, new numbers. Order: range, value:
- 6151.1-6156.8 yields 7.774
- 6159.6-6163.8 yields 5.24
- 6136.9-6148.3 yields 8.391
